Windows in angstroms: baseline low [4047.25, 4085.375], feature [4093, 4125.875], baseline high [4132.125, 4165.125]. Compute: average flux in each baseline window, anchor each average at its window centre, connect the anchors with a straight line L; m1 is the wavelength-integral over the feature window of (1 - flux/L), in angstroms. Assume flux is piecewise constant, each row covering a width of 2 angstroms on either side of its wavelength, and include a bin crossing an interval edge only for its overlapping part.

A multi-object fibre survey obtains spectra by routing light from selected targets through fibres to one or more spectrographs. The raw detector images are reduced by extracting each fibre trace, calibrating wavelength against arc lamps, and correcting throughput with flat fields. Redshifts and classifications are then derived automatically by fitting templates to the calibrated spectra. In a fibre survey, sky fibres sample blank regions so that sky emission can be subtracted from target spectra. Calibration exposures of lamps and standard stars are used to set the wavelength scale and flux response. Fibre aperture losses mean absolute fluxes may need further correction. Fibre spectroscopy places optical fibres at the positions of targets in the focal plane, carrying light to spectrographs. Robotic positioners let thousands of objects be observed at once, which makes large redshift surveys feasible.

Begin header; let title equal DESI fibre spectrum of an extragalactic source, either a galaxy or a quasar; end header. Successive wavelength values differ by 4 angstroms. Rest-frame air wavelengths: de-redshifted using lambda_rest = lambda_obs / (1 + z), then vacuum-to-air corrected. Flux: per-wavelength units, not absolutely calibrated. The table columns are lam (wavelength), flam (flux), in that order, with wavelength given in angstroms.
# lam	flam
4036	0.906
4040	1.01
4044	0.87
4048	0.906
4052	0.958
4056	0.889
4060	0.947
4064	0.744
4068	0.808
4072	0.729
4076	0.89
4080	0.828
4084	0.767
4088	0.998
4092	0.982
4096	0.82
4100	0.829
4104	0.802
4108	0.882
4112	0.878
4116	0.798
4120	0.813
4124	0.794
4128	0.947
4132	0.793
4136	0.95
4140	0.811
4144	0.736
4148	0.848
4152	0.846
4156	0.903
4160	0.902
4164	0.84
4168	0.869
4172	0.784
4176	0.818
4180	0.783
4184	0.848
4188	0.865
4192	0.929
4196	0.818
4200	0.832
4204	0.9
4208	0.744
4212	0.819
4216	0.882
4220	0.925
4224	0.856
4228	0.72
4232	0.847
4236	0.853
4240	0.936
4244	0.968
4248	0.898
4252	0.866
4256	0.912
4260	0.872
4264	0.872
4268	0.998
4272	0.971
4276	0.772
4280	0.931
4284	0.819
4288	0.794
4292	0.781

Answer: 0.7 angstroms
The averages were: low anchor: 0.846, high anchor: 0.851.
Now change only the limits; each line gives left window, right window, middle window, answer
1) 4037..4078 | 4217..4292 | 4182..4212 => 1.0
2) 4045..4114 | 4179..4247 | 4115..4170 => 0.8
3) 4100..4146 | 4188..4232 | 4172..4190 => 0.4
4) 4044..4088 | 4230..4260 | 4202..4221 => 0.8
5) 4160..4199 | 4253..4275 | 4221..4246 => 0.7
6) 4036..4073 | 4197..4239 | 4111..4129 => 0.5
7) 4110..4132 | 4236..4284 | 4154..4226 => 1.7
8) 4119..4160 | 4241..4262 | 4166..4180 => 0.8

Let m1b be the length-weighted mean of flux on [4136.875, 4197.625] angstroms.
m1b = 0.842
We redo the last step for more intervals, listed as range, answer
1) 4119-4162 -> 0.85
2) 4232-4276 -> 0.905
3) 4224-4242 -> 0.841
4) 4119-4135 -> 0.845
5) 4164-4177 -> 0.827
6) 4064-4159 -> 0.844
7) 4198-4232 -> 0.835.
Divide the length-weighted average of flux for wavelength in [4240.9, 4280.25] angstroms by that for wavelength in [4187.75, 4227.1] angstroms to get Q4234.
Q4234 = 1.06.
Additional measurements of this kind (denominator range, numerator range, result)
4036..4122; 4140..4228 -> 0.97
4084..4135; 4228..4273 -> 1.05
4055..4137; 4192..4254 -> 1.01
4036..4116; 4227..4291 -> 1.01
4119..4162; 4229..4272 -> 1.06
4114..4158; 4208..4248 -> 1.03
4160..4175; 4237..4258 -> 1.09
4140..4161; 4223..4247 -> 1.03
